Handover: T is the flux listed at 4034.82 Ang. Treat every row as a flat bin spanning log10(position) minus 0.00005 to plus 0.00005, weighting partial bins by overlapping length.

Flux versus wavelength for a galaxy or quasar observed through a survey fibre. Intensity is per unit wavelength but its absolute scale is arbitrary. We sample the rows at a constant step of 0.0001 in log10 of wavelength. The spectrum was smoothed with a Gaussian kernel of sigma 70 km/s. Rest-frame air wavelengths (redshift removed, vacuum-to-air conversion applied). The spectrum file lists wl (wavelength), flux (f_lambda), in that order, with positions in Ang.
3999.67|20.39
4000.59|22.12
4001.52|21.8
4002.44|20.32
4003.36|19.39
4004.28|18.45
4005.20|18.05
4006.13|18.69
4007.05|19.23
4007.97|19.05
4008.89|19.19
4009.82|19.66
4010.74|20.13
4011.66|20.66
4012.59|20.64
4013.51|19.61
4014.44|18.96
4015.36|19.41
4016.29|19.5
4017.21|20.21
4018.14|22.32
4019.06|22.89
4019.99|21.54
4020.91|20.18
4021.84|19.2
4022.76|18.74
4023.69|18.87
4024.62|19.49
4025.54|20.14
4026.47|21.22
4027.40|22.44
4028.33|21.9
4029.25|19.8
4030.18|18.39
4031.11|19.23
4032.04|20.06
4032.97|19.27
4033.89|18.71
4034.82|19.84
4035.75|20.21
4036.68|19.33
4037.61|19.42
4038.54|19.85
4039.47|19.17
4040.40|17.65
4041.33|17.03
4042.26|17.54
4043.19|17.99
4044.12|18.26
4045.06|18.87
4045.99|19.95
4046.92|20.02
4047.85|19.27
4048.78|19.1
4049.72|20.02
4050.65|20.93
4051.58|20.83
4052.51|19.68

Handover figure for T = 19.84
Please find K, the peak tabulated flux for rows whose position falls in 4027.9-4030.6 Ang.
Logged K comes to 21.9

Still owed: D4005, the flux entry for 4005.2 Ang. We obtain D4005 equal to 18.05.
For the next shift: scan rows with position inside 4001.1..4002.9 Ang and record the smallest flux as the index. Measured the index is 20.32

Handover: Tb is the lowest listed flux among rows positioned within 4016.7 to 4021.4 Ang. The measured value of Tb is 20.18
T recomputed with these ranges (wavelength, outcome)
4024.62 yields 19.49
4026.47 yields 21.22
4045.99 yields 19.95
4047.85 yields 19.27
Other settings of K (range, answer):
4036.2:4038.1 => 19.42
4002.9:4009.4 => 19.39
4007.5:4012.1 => 20.66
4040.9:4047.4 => 20.02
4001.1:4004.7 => 21.8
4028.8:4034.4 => 20.06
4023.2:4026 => 20.14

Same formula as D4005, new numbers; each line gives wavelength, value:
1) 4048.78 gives 19.1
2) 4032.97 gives 19.27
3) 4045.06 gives 18.87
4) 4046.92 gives 20.02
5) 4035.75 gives 20.21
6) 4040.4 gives 17.65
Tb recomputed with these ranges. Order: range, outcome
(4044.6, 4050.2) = 18.87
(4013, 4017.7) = 18.96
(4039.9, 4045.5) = 17.03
